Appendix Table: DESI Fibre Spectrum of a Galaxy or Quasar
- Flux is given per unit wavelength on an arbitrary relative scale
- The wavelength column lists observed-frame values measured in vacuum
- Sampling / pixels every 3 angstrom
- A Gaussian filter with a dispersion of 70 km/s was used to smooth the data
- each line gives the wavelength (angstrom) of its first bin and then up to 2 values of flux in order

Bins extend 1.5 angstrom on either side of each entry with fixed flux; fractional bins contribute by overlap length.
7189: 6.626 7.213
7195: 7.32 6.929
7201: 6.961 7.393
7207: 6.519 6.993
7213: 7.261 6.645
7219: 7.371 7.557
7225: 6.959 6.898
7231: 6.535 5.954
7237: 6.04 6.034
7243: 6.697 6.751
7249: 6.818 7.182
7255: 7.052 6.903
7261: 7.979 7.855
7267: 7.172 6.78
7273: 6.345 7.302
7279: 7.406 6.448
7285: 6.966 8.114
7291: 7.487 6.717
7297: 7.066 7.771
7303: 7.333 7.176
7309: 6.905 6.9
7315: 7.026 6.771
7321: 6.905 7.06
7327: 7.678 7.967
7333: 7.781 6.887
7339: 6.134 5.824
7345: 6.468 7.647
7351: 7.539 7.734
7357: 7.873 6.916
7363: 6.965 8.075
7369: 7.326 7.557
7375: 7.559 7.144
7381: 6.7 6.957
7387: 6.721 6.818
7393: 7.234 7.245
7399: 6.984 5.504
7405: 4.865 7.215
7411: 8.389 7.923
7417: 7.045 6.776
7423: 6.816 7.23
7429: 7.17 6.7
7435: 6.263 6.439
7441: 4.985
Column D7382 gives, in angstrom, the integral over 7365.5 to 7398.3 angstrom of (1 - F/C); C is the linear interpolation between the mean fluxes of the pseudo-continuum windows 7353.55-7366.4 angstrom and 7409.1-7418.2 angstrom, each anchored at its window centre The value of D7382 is 1.7 angstrom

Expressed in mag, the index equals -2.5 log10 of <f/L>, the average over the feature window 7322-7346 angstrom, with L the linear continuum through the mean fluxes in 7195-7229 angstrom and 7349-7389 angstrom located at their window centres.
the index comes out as 0.04 mag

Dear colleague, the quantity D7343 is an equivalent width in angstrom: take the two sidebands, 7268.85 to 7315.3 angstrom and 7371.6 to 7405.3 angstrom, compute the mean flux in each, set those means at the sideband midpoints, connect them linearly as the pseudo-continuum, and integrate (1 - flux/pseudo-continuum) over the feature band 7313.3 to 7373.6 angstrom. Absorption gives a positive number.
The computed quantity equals -2.2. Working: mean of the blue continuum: 7.11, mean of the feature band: 7.21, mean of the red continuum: 6.82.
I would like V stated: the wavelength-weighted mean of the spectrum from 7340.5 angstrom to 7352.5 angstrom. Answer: 6.87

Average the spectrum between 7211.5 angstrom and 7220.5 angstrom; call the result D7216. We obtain 7.09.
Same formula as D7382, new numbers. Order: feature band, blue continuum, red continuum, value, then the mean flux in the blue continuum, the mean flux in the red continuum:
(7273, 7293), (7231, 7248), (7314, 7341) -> -1.4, 6.33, 7.11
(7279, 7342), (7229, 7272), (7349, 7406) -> -1.7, 6.83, 7.06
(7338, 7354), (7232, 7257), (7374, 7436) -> -0.1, 6.57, 6.92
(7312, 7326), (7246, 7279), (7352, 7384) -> 0.6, 7.13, 7.37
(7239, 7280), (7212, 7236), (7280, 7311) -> 0.0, 6.87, 7.2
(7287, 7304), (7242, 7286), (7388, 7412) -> -1.0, 7.05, 6.75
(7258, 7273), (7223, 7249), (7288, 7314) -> -1.0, 6.52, 7.22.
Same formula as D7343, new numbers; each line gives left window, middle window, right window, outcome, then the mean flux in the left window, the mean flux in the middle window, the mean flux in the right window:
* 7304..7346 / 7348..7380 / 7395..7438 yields -2.5 angstrom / 6.97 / 7.47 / 6.85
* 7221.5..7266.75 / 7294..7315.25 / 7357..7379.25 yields 0.0 angstrom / 6.87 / 7.14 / 7.4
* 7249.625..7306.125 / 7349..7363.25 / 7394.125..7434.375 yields -0.9 angstrom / 7.21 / 7.45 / 6.9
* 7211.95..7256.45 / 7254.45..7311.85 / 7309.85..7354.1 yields -2.3 angstrom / 6.78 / 7.19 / 7.06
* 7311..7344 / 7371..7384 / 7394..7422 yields -0.5 angstrom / 6.99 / 7.2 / 6.89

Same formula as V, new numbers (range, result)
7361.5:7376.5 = 7.5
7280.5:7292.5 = 7.25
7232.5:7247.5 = 6.3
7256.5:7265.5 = 7.58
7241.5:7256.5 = 6.9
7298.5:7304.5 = 7.55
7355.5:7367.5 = 7.46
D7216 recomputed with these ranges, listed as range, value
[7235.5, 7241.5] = 6.04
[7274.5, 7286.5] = 7.03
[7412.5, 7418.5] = 7.48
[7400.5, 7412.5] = 6.49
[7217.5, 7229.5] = 7.2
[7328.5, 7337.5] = 7.54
